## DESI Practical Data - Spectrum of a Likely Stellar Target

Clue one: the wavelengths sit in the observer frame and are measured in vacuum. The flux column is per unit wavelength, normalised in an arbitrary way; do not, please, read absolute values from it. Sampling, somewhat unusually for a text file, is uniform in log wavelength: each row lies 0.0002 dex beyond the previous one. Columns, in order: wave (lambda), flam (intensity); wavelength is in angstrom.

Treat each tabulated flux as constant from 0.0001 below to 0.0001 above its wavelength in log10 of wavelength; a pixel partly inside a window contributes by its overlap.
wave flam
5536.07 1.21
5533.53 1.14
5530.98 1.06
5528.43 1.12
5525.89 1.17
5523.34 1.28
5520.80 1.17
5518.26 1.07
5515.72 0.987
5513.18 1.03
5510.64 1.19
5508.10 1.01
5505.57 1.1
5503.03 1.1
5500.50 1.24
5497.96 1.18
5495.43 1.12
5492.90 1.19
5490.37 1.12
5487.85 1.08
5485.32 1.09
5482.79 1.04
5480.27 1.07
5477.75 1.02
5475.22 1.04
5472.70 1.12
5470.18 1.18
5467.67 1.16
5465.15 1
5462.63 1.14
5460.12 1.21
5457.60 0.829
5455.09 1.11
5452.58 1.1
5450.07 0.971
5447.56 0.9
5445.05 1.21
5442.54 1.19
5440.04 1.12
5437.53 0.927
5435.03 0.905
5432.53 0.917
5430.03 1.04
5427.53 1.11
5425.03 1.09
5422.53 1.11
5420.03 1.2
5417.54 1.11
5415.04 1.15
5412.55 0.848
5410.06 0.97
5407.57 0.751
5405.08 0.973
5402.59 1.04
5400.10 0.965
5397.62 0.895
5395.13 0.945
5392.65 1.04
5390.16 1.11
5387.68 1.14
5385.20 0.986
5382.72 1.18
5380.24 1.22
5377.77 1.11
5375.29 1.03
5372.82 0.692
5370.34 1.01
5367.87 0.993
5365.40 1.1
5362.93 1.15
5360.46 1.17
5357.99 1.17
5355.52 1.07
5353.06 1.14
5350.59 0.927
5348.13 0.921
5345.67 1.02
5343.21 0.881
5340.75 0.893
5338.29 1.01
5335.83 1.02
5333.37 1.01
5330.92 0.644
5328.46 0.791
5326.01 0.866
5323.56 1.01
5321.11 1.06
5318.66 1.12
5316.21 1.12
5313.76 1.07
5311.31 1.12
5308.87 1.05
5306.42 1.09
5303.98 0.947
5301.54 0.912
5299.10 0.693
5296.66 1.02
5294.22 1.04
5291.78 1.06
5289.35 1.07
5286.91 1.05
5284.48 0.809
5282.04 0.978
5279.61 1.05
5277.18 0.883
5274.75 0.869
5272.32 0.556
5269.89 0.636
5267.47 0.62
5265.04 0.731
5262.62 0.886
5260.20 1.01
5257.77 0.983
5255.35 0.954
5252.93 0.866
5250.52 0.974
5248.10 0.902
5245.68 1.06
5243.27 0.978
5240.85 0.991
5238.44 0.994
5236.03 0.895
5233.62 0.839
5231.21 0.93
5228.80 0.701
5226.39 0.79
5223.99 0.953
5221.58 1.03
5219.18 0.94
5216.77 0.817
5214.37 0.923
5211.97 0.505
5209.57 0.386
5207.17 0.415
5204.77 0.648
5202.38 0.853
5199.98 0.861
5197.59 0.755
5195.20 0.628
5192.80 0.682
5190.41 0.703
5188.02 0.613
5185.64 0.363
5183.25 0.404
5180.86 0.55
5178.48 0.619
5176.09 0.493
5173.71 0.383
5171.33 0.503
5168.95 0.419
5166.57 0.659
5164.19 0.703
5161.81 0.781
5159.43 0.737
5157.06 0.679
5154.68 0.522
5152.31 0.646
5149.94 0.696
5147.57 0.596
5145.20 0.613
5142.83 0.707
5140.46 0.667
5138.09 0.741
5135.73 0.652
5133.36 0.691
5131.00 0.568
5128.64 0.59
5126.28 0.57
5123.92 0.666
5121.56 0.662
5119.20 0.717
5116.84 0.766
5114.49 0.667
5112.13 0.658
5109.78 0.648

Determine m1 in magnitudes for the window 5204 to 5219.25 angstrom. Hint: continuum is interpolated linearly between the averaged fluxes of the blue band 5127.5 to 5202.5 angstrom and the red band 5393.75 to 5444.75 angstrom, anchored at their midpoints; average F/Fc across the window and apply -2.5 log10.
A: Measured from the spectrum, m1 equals 0.09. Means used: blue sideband 0.624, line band 0.642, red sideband 1.02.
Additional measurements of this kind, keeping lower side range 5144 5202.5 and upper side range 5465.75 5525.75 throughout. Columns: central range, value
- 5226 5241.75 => -0.23 mag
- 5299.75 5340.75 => -0.17 mag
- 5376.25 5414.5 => -0.06 mag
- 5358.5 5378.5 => -0.13 mag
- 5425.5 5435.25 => 0.00 mag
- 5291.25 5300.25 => -0.18 mag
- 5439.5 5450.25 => -0.05 mag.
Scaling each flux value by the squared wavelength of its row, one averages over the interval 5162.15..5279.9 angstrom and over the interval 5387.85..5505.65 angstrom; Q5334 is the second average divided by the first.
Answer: 1.5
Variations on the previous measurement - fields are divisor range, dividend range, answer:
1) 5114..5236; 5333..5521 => 1.73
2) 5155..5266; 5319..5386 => 1.41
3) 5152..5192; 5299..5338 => 1.80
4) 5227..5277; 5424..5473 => 1.32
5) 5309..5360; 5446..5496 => 1.13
